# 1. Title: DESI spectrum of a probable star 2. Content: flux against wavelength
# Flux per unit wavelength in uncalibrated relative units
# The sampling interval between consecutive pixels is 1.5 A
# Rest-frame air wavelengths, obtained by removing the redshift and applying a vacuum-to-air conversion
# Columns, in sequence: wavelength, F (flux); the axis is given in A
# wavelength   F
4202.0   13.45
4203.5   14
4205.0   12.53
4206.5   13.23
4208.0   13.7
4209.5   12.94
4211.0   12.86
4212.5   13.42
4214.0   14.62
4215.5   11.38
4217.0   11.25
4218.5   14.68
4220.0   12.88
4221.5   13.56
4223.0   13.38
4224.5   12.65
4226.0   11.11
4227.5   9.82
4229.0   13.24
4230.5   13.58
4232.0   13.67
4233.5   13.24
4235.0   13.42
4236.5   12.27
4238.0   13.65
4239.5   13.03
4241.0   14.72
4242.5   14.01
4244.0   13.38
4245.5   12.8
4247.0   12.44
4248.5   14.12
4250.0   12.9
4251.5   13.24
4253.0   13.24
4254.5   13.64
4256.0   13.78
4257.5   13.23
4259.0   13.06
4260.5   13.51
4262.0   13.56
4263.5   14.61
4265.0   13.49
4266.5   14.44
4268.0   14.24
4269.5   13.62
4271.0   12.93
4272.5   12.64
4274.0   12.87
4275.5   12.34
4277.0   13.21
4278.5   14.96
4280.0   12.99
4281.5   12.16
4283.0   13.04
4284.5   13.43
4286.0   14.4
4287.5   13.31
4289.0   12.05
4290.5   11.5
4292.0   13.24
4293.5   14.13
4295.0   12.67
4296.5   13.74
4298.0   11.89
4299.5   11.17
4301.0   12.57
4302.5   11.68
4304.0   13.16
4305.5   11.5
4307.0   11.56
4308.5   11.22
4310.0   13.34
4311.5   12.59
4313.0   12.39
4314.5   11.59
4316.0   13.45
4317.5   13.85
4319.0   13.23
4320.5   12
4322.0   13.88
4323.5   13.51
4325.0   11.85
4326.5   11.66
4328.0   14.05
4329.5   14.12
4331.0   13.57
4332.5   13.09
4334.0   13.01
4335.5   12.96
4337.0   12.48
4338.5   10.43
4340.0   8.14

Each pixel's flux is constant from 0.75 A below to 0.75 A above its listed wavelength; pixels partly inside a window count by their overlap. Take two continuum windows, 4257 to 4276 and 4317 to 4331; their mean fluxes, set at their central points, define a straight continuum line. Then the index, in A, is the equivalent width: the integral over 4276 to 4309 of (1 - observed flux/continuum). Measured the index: 1.5 A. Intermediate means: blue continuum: 13.4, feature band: 12.7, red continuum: 13.1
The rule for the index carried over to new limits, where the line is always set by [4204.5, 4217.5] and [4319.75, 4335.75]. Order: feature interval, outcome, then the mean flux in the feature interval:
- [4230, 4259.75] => -0.9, 13.4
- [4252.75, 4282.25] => -1.0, 13.4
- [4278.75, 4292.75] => 0.0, 13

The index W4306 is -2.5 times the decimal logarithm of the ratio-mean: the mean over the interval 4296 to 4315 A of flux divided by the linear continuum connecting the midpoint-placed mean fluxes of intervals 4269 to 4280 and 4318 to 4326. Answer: 0.07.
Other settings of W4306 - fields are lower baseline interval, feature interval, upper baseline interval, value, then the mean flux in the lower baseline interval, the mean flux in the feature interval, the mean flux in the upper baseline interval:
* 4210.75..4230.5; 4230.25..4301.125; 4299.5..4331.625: -0.05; 12.7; 13.3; 12.7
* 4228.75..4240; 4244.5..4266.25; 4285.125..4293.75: -0.02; 13.3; 13.4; 13.1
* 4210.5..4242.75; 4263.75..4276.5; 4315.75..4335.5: -0.02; 13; 13.4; 13.2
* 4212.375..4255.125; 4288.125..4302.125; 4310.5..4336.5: 0.04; 13.1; 12.5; 13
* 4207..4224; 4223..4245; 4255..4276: 0.02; 13.1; 13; 13.5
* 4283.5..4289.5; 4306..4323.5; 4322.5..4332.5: 0.05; 13.3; 12.7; 13.1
